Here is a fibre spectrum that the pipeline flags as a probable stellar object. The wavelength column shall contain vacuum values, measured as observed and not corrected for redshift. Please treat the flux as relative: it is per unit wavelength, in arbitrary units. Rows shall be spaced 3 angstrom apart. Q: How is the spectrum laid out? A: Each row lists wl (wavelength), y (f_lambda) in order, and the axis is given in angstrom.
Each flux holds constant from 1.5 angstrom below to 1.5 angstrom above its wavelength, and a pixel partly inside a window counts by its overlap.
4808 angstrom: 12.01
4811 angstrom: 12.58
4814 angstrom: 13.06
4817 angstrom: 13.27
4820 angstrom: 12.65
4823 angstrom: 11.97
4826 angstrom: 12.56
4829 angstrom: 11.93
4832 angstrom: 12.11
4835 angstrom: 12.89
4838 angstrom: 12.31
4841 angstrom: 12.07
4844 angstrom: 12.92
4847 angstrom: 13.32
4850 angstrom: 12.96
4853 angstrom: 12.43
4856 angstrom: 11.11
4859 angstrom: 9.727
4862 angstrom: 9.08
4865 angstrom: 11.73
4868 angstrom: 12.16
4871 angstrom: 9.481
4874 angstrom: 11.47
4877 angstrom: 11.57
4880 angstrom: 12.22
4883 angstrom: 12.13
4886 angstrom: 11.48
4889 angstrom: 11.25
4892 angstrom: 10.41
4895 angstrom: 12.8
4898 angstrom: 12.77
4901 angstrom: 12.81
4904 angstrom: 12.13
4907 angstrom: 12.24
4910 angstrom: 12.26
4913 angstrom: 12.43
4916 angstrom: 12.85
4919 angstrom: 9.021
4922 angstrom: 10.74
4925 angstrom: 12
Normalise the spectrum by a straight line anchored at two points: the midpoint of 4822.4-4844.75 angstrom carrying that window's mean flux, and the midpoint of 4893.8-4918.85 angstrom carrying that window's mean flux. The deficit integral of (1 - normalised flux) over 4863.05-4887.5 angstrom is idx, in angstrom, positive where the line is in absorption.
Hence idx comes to 1.7 angstrom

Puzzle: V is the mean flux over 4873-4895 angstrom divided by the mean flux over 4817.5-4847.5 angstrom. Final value 0.9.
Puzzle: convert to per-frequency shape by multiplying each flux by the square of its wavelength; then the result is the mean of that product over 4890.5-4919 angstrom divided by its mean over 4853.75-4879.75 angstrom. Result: 1.13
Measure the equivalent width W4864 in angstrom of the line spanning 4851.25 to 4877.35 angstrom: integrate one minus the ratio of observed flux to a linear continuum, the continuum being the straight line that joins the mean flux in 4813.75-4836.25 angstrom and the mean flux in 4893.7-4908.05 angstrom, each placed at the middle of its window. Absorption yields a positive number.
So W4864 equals 3.3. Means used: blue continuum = 12.5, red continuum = 12.6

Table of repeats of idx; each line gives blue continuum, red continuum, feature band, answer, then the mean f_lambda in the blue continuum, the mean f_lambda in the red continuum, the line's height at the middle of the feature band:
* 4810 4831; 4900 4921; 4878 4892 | 0.6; 12.6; 11.9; 12.1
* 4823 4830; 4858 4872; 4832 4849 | -1.6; 12.2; 10.5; 11.6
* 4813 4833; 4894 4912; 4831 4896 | 4.2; 12.5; 12.5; 12.5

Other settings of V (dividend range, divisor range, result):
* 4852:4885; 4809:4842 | 0.89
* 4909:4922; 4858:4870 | 1.08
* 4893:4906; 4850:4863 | 1.15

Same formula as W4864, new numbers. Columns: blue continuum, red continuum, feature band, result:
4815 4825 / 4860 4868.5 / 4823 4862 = -1.2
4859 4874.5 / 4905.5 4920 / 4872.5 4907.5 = -2.1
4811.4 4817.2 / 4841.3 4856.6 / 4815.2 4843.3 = 0.9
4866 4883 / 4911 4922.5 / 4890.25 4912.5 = -1.6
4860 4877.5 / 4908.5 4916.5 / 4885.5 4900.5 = -0.1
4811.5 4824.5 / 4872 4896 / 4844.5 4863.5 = 1.0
